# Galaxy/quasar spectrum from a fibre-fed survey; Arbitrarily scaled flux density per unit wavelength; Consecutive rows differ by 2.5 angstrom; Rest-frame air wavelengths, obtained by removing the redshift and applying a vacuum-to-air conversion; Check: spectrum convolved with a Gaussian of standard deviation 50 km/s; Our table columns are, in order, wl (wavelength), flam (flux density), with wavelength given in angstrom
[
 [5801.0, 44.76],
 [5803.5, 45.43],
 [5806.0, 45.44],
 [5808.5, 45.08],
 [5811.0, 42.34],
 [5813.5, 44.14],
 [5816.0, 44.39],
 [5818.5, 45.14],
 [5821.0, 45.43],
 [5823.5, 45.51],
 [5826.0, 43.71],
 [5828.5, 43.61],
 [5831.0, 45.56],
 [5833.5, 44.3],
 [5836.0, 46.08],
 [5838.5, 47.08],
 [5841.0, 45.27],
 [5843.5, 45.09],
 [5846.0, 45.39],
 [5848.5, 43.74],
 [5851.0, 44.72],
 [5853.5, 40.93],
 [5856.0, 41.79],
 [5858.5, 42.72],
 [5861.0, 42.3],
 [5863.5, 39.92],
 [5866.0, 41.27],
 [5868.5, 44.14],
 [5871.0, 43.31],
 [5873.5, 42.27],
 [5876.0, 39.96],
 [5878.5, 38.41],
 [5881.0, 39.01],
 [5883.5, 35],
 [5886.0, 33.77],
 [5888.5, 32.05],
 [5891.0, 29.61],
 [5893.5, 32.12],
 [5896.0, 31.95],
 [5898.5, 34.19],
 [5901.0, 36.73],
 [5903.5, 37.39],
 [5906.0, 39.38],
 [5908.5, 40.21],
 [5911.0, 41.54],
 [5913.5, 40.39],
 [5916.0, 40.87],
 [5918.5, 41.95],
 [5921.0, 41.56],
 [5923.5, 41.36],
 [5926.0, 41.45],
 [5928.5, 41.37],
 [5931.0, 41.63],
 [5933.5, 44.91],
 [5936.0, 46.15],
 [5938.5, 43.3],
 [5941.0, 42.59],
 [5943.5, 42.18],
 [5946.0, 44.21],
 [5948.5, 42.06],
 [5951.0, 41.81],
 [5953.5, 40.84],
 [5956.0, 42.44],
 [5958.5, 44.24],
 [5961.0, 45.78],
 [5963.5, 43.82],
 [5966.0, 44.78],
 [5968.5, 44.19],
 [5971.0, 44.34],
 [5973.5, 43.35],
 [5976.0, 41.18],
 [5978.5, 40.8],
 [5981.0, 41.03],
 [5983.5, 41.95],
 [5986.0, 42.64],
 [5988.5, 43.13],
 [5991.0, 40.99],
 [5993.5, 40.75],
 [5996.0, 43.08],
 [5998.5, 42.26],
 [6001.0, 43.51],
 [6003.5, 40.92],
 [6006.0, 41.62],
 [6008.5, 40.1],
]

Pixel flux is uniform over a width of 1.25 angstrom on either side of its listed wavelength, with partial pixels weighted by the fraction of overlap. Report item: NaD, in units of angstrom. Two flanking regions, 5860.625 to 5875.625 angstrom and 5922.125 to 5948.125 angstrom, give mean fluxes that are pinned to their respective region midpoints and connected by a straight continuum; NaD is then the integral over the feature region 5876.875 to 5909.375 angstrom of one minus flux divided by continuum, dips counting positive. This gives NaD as 5.4 angstrom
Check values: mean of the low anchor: 42.1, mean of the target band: 35.4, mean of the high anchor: 42.9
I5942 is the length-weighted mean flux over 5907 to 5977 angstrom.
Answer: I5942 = 42.7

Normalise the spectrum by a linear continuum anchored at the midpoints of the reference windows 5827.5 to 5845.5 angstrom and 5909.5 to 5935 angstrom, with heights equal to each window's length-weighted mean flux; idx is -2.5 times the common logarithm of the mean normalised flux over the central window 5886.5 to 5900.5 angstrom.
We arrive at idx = 0.31 mag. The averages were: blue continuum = 45.3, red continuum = 41.7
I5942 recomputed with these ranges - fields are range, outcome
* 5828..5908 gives 40.3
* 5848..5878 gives 42.1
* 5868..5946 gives 39.4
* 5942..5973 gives 43.4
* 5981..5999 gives 42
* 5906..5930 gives 41.1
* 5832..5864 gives 43.9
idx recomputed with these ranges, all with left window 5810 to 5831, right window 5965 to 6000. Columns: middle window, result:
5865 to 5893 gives 0.15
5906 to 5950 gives 0.02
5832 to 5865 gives 0.01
